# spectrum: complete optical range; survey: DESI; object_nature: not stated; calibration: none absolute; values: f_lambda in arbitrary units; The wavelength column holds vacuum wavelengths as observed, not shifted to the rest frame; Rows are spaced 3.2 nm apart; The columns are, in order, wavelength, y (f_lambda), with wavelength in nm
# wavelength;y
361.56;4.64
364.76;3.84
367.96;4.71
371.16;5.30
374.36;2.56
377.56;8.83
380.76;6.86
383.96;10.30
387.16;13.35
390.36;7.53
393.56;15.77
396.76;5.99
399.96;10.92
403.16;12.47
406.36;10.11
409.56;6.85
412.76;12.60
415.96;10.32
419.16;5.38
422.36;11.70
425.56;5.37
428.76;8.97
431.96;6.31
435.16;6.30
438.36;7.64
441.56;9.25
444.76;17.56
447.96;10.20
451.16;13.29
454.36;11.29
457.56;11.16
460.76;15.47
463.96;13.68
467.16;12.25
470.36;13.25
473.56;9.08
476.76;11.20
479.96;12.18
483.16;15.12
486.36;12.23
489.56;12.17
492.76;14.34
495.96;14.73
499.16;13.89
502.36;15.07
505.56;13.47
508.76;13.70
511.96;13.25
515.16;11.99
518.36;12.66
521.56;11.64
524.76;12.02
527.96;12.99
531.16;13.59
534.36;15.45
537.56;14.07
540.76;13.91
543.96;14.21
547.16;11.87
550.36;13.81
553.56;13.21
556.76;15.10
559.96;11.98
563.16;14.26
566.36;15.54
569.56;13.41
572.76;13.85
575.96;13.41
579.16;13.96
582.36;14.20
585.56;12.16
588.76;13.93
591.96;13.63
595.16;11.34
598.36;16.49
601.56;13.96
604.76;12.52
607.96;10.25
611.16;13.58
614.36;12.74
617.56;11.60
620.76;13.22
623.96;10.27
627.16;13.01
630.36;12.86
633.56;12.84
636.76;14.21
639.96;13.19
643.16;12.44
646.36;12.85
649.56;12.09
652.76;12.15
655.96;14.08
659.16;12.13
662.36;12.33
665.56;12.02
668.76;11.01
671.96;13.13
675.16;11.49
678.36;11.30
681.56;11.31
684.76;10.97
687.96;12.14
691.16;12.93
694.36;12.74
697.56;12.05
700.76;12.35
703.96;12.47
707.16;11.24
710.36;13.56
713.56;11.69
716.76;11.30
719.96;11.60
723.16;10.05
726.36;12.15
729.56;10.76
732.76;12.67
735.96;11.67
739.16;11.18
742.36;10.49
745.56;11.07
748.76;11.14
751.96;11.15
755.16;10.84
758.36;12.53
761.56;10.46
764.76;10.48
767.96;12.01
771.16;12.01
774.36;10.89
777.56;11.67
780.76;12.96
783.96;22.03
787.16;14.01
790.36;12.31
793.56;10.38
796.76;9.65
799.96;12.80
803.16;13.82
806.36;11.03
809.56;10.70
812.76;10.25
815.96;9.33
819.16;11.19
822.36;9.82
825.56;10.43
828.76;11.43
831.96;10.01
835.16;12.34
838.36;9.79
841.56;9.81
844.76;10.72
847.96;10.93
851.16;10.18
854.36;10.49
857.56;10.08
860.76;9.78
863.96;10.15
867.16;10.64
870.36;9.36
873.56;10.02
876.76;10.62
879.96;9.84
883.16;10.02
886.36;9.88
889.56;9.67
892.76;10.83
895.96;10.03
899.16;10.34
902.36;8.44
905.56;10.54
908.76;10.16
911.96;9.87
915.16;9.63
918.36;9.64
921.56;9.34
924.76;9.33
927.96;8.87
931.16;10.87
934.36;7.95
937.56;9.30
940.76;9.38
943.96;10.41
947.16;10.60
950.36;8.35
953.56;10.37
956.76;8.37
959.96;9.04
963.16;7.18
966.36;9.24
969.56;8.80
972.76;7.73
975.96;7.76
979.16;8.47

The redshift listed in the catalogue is 0.19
